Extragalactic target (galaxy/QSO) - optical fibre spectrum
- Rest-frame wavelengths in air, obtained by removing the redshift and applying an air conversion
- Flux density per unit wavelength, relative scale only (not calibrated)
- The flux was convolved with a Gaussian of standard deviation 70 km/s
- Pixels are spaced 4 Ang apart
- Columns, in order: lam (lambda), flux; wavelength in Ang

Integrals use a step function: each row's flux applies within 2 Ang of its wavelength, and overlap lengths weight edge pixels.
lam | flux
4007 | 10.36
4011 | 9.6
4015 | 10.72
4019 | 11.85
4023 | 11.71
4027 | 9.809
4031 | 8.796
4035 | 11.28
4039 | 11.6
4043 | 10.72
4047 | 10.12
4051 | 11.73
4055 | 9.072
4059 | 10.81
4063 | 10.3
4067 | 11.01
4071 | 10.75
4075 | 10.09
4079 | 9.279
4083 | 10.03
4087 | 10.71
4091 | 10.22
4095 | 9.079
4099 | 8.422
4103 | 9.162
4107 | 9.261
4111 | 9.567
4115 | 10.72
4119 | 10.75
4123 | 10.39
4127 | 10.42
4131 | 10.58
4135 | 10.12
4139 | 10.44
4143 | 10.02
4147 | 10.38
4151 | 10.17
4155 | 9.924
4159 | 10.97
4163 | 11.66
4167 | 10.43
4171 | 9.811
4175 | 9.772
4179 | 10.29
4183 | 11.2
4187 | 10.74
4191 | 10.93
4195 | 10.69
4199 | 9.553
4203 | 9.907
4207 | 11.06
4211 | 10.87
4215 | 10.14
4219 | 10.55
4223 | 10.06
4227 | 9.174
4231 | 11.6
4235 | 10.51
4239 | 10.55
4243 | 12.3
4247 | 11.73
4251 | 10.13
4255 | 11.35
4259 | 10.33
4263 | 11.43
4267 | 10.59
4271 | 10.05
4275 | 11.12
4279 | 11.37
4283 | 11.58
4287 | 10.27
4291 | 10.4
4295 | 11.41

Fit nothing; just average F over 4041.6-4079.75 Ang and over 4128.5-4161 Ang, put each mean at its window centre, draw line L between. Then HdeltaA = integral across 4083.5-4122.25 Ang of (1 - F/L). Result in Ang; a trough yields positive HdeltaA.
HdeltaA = 2.2 Ang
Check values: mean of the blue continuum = 10.4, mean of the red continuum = 10.3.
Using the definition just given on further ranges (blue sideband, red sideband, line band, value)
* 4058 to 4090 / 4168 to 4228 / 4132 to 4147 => 0.15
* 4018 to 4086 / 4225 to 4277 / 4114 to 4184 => 1.55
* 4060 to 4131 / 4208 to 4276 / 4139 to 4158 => 0.16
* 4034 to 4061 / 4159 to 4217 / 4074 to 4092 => 1.06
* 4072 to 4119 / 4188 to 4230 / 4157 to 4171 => -1.03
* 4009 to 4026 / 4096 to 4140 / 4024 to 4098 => 1.40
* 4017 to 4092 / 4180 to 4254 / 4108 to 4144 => 0.91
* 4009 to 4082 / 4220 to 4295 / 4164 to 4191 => 0.61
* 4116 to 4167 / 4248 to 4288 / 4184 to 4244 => 0.80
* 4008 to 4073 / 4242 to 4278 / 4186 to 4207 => 0.89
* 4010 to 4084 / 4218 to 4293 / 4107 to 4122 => 0.56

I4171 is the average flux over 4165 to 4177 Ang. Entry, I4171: 10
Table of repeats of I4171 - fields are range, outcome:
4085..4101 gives 9.61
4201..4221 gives 10.5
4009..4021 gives 10.7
